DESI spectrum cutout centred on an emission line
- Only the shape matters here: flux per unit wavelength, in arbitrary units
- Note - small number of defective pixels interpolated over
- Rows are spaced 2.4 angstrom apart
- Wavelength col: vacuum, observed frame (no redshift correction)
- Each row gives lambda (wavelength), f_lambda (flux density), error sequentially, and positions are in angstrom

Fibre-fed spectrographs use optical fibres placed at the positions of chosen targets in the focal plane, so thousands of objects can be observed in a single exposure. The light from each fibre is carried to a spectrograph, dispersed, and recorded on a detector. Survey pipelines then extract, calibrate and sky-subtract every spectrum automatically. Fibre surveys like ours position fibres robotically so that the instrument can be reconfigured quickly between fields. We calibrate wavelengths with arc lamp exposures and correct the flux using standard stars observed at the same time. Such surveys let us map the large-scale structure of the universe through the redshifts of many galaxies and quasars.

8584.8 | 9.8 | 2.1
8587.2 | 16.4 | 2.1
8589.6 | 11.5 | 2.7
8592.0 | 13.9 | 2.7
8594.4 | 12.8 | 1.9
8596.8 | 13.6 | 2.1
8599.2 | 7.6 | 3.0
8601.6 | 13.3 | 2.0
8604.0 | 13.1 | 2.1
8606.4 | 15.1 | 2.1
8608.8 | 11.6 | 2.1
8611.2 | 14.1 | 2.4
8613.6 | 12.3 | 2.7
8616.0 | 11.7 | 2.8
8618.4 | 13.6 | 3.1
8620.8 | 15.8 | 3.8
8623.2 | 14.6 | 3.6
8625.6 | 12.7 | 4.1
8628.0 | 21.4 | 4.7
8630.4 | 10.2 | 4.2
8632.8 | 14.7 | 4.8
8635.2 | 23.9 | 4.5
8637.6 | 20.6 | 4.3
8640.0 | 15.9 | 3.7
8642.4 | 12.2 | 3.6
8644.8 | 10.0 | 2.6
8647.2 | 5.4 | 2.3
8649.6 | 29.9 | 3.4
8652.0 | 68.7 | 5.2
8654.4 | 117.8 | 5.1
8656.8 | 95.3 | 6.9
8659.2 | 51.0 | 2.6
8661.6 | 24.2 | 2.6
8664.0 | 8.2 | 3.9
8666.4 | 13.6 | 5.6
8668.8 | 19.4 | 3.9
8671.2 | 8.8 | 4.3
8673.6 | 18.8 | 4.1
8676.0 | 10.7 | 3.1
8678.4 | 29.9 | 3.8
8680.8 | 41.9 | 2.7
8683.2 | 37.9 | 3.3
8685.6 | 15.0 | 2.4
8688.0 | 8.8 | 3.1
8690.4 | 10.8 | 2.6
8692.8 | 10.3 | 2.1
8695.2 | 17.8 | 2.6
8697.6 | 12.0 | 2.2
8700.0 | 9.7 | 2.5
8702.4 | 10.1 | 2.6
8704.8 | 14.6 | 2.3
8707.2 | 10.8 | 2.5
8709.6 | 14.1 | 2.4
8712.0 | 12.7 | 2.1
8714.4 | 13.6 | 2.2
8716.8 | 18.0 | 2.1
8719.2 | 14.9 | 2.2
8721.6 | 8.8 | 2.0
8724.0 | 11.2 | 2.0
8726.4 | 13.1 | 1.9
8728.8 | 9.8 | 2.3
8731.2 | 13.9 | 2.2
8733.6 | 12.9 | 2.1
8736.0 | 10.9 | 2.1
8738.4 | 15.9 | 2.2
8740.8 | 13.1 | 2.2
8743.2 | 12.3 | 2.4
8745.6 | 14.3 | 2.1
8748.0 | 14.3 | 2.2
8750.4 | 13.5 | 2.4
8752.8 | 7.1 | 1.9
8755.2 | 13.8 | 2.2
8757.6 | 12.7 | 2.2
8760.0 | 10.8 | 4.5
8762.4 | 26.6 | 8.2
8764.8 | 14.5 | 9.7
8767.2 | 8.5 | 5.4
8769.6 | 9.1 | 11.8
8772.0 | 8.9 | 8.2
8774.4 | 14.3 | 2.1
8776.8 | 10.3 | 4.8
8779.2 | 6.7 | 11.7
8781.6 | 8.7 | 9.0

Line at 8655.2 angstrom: H-alpha 6563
